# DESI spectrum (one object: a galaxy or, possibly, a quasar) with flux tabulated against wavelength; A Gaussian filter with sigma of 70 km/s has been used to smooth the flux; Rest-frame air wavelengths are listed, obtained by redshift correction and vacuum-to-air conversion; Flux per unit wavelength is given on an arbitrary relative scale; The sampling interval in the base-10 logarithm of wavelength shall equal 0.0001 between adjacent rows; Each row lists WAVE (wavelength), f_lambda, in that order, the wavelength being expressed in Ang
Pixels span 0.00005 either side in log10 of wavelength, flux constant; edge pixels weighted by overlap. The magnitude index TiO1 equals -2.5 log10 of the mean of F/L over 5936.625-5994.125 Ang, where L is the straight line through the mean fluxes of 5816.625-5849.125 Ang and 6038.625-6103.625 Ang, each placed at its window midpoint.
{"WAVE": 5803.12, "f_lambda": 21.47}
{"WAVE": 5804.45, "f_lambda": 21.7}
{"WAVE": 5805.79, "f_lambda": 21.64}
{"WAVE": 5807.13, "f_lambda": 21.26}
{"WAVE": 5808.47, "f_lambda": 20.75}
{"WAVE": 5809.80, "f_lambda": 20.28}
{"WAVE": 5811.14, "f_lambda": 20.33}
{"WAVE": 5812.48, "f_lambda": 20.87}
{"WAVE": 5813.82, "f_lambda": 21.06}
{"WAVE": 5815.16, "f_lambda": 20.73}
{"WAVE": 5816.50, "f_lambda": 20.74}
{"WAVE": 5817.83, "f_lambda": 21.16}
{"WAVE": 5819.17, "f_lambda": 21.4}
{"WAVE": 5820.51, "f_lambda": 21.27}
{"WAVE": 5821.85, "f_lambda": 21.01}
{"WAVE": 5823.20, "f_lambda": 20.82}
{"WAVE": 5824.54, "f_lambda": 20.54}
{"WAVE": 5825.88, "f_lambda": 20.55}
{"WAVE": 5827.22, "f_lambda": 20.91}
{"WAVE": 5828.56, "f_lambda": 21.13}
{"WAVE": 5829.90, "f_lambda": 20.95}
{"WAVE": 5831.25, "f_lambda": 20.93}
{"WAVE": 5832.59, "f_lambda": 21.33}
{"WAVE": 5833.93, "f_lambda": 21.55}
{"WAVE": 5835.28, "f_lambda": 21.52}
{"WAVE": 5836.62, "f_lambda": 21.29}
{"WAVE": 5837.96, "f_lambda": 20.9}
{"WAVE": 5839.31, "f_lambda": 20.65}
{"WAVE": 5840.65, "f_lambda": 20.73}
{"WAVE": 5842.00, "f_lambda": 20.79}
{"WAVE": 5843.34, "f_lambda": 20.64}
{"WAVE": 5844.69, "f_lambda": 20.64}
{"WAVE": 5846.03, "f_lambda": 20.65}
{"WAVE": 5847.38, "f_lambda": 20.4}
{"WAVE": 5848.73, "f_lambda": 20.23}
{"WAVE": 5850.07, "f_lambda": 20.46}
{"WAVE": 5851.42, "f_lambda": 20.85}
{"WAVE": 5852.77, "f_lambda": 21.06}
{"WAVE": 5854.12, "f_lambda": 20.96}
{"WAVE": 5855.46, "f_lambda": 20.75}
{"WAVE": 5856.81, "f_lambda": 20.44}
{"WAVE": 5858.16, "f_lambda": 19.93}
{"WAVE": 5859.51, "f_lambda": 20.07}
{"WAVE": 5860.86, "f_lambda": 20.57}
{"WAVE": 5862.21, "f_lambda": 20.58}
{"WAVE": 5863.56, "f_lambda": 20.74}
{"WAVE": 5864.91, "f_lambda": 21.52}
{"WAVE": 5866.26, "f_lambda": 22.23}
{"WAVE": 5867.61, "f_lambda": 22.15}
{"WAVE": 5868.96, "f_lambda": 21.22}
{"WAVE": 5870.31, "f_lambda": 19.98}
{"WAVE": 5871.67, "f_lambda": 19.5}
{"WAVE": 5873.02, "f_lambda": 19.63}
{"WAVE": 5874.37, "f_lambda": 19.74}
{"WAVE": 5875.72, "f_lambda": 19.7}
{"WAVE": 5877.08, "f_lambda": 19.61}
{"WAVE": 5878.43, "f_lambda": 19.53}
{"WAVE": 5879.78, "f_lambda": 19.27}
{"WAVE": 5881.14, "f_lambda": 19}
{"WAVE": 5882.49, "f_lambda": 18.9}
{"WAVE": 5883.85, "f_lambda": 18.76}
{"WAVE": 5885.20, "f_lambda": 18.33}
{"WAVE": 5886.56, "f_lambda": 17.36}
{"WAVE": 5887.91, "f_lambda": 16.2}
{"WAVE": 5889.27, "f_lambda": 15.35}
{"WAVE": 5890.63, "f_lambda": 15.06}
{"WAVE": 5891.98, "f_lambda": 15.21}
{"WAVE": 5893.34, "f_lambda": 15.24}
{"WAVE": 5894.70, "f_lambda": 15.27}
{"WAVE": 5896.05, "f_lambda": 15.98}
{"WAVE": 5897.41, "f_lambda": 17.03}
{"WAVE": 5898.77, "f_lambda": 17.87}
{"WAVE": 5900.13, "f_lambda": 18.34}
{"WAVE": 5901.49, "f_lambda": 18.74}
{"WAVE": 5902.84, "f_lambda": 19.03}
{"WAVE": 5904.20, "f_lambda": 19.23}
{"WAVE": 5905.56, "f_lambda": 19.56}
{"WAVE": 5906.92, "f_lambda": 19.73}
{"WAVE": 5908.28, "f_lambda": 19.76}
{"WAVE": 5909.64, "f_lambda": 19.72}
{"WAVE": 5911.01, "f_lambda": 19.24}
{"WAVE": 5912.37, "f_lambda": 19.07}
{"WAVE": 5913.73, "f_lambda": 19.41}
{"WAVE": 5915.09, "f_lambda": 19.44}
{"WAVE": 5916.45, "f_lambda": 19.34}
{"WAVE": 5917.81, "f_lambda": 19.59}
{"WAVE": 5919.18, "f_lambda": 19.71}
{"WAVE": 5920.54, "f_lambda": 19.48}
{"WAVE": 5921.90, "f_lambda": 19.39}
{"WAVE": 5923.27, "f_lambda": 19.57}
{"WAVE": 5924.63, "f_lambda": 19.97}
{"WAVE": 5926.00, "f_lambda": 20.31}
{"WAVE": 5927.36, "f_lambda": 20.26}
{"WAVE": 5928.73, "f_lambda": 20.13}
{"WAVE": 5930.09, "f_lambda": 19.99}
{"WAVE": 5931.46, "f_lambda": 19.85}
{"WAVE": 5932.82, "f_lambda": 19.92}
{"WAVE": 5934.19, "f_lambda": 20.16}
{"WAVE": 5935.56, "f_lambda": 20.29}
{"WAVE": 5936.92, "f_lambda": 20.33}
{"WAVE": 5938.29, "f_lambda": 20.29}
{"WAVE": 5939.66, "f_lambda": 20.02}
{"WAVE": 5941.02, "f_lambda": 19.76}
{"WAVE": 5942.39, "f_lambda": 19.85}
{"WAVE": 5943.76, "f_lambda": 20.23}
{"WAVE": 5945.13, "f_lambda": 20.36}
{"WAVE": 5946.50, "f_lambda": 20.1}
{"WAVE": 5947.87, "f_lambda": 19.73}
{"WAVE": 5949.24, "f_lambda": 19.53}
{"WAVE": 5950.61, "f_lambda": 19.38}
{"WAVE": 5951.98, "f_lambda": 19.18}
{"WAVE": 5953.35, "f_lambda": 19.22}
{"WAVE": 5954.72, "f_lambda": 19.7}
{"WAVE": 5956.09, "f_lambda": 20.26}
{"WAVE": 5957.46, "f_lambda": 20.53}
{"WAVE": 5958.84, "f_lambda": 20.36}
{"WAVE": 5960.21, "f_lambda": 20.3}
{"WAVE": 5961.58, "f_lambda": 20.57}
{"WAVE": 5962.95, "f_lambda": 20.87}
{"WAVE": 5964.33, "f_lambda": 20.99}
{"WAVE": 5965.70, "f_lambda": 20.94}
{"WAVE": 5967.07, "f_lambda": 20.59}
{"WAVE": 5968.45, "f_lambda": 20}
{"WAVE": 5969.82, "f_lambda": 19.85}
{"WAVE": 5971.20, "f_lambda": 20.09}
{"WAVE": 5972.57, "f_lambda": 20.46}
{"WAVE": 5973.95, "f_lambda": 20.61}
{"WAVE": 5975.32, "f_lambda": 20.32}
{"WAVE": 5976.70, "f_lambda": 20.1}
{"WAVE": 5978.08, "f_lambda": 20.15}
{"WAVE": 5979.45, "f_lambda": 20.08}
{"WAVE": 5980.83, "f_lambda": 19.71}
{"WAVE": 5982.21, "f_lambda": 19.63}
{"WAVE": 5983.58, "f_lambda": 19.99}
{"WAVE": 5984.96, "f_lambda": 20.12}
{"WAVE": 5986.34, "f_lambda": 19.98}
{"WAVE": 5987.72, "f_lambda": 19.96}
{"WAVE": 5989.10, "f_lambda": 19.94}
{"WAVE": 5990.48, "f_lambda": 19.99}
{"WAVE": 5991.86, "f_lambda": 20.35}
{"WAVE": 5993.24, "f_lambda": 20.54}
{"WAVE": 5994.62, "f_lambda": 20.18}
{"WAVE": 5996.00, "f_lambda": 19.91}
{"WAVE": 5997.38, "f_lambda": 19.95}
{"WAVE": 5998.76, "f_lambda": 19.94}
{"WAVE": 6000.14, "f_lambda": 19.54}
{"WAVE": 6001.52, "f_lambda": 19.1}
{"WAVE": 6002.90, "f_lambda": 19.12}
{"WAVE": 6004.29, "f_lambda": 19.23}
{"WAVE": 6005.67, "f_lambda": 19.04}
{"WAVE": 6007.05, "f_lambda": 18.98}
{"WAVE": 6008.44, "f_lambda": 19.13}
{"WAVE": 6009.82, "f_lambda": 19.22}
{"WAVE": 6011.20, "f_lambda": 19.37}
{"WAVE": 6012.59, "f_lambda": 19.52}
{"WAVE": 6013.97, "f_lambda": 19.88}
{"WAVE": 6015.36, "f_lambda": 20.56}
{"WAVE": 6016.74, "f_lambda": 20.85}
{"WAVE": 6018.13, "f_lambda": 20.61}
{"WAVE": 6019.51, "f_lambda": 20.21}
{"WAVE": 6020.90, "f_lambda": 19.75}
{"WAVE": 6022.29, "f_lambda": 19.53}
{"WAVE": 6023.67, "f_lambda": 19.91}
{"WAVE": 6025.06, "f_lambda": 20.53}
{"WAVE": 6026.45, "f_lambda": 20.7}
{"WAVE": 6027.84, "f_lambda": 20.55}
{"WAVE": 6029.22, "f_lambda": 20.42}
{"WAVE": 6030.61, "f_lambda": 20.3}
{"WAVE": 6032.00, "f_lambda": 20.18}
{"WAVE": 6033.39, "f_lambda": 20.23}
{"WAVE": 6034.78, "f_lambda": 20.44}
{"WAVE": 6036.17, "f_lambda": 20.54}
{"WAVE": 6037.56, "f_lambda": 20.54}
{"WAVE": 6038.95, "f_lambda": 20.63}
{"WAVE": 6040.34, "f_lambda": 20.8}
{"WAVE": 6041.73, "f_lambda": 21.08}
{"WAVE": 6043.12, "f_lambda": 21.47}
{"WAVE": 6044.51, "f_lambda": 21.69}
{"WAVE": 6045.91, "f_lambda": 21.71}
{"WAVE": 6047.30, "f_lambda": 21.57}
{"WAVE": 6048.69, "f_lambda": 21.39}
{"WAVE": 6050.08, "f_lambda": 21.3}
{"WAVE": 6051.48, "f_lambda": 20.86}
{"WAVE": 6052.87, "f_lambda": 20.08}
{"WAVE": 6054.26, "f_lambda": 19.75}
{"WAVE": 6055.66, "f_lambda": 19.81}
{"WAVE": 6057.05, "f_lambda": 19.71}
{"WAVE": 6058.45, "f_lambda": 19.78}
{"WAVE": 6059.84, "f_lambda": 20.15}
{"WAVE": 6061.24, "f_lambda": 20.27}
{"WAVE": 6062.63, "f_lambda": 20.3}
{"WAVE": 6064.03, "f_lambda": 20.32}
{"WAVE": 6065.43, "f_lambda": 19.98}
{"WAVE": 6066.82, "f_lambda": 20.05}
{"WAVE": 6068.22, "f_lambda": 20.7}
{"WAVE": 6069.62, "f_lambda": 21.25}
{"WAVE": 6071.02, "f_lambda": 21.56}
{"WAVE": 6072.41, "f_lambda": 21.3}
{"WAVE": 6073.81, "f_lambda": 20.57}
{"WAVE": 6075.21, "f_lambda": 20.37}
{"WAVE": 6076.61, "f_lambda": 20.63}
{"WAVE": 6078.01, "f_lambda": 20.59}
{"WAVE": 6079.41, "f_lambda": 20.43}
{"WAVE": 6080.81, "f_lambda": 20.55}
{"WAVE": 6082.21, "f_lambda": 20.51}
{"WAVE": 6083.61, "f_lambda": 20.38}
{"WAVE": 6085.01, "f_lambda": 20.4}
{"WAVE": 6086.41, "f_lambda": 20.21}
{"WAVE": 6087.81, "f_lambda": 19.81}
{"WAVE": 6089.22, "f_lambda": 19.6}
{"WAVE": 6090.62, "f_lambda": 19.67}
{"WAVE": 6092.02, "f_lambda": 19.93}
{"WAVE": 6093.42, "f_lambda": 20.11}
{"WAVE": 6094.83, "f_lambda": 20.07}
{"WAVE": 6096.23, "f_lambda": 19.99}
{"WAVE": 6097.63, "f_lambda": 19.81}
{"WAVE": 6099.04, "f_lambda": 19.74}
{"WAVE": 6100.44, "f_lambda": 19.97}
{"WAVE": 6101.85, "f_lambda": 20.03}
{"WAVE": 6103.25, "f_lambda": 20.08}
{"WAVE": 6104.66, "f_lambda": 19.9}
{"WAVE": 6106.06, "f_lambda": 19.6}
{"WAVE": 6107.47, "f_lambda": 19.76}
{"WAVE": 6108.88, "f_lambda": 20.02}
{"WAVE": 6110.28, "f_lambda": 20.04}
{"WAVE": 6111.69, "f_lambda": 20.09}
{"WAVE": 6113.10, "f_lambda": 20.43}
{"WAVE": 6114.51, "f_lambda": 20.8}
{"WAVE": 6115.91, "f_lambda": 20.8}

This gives 0.03 mag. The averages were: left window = 20.9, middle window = 20.1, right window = 20.4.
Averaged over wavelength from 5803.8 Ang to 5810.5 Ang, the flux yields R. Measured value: 21.1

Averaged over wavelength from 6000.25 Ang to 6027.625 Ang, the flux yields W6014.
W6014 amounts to 19.8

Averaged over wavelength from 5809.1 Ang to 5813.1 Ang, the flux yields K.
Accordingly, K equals 20.5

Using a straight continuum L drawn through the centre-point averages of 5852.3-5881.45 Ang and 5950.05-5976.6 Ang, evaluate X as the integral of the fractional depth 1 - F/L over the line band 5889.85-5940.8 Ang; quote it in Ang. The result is 3.4 Ang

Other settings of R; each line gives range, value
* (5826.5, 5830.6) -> 21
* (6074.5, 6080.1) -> 20.5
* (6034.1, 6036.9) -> 20.5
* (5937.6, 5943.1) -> 20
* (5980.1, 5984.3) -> 19.8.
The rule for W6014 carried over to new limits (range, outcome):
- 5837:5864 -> 20.6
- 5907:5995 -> 20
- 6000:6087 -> 20.3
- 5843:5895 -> 19.4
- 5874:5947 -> 19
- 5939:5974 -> 20.1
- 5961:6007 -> 20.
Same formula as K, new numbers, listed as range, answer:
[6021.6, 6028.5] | 20.2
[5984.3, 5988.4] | 20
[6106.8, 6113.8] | 20.1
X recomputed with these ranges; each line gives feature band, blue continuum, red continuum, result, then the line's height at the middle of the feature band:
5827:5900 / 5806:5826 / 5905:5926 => 2.3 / 20.2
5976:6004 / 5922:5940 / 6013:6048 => 0.6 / 20.4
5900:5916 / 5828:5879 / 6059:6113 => 1.0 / 20.6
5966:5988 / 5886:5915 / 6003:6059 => -1.0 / 19.2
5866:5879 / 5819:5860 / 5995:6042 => 0.2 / 20.7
